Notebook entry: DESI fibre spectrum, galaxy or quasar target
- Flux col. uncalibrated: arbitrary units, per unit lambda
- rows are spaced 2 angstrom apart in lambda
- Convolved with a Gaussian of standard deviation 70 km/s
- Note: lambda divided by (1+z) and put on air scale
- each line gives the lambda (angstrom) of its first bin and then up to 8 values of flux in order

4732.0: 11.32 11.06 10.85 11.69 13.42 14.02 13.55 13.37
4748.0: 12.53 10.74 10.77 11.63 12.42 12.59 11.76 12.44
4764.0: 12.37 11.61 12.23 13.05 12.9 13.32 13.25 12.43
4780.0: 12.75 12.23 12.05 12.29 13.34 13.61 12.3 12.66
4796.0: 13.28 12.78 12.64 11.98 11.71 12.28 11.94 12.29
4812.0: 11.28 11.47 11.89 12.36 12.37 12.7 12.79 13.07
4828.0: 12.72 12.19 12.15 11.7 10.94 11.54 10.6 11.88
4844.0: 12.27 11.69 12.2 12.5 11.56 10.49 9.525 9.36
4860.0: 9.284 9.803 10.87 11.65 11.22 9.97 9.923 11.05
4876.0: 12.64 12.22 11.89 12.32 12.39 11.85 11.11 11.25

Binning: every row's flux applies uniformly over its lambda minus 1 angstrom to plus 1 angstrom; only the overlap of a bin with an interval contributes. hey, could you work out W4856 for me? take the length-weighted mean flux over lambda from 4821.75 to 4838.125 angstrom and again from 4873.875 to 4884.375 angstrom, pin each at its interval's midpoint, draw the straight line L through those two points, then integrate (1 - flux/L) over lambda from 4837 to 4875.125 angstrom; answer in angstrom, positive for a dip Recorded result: 3.9 angstrom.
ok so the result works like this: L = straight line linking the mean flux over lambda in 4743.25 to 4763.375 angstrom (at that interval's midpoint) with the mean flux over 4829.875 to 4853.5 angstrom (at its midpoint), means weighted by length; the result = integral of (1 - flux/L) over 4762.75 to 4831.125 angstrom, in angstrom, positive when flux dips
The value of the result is -3.00 angstrom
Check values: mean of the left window 12.2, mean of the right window 11.7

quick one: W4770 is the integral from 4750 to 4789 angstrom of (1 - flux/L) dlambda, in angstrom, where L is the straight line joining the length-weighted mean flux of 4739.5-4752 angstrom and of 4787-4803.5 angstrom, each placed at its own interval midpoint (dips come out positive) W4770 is 1.3 angstrom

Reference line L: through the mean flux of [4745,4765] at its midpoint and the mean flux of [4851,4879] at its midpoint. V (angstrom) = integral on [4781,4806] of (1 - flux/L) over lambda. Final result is -2.1 angstrom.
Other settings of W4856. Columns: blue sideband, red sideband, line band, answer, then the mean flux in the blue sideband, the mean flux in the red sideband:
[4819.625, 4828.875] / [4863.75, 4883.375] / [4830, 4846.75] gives 1.0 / 12.8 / 11.4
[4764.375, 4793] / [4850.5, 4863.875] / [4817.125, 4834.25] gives -2.0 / 12.7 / 10.2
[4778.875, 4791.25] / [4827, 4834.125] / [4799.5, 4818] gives 0.8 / 12.7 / 12.3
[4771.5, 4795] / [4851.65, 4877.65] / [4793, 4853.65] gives -2.2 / 12.8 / 10.6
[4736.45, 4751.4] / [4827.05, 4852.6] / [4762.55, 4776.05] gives -0.2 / 12.6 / 11.8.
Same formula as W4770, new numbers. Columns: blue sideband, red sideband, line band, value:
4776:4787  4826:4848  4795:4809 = -0.2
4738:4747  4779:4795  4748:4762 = 1.5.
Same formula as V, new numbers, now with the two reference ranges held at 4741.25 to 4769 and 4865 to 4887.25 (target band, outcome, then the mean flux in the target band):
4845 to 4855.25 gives 0.1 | 11.6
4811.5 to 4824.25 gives -0.2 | 12.1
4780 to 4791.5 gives -0.6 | 12.7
